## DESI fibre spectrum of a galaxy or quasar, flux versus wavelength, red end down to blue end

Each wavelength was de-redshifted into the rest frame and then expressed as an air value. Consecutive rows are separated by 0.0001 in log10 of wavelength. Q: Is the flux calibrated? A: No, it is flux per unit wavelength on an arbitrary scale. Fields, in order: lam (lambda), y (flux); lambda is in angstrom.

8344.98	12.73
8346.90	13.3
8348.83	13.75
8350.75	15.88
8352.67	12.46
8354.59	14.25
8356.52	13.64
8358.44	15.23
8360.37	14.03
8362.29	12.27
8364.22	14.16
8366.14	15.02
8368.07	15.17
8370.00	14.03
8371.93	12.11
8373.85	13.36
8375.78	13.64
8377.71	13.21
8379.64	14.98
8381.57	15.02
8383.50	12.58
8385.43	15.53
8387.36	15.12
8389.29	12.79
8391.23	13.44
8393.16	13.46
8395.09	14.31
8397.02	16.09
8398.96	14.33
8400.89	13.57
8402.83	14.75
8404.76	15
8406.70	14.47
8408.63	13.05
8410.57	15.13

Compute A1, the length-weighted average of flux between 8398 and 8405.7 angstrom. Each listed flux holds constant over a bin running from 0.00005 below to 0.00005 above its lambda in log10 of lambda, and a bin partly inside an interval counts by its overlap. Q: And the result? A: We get 14.4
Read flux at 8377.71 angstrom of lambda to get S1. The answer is 13.21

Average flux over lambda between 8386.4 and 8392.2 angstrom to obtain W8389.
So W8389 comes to 13.8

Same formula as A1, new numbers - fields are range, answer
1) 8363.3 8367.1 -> 14.6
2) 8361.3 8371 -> 14.1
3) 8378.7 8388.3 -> 14.6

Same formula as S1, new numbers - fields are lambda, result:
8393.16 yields 13.46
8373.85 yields 13.36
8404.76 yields 15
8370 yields 14.03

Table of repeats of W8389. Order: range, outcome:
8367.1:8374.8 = 13.7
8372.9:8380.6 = 13.8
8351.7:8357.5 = 13.5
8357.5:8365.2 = 13.9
